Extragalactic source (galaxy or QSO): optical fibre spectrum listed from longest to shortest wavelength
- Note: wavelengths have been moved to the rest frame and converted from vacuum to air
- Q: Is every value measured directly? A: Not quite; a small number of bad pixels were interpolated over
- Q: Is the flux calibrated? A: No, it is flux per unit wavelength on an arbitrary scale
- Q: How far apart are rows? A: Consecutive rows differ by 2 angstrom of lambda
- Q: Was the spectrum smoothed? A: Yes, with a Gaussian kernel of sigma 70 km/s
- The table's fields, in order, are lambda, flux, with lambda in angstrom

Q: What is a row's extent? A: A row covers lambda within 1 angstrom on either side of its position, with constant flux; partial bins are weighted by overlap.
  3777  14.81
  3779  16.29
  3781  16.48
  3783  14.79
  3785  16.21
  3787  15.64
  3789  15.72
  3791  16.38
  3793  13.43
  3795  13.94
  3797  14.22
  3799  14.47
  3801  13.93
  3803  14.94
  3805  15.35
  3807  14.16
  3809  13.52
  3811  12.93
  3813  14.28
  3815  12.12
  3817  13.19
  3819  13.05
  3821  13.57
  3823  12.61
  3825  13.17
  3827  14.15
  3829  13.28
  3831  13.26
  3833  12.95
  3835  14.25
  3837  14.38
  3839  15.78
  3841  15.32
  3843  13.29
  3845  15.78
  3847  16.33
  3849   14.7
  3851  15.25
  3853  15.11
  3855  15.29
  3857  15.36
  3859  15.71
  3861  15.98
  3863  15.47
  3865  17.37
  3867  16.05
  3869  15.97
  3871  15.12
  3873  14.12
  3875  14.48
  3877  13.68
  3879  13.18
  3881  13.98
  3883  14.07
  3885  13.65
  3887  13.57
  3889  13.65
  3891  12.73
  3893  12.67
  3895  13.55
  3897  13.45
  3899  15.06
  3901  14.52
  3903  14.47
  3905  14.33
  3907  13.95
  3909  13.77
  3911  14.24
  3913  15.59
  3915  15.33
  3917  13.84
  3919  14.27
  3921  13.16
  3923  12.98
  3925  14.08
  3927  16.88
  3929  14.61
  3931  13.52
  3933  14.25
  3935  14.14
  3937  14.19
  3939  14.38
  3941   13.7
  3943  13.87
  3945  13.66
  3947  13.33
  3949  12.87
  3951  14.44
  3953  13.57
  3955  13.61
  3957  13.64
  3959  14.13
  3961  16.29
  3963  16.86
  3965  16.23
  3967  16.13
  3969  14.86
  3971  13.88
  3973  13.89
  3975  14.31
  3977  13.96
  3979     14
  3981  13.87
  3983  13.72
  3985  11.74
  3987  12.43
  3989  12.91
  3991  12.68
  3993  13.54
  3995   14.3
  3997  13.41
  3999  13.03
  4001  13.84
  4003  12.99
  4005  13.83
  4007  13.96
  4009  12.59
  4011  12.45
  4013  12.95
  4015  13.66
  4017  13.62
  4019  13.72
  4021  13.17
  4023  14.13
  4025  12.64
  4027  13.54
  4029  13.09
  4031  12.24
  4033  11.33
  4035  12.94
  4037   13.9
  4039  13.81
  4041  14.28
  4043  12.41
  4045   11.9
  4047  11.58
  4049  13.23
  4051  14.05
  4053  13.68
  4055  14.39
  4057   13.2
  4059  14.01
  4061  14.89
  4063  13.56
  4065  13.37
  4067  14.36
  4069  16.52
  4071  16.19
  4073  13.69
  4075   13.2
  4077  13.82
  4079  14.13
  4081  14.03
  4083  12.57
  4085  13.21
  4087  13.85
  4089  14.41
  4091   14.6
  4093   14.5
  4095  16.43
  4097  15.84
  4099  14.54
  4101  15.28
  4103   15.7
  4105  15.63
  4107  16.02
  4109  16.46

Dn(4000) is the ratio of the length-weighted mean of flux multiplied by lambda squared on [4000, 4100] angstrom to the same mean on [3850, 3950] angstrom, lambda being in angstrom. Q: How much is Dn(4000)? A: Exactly 1.0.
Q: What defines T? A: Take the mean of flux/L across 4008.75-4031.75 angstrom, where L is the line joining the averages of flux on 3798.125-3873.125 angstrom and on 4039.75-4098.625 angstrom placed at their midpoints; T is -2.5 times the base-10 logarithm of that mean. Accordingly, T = 0.07 mag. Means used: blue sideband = 14.5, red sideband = 14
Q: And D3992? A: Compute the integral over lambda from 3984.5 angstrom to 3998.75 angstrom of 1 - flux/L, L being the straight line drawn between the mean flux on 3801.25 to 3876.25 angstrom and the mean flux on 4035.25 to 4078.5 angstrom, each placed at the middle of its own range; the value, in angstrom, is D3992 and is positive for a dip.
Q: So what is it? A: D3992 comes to 0.98 angstrom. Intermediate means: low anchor 14.5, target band 13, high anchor 13.8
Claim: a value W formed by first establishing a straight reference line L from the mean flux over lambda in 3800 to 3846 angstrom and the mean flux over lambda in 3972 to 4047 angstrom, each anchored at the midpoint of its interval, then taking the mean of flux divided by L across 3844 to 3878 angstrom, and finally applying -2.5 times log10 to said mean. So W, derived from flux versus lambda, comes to -0.12 mag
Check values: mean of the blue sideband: 13.9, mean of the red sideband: 13.2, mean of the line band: 15.4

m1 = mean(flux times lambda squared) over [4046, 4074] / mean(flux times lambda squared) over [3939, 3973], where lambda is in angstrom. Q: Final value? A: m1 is 1.03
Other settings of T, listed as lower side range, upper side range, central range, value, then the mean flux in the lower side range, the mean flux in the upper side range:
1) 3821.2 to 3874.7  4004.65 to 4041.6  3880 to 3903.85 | 0.05 mag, 14.8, 13.2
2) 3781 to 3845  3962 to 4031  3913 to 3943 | -0.03 mag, 14.2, 13.7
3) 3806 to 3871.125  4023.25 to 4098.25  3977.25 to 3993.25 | 0.07 mag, 14.5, 13.8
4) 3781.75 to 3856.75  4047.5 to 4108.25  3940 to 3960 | 0.05 mag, 14.4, 14.4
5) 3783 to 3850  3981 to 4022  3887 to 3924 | -0.02 mag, 14.3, 13.2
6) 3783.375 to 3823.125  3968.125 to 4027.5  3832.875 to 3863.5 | -0.08 mag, 14.2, 13.5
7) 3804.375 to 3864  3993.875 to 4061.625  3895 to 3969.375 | -0.04 mag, 14.3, 13.3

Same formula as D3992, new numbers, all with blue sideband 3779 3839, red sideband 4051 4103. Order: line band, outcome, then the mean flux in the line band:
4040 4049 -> 1.08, 12.6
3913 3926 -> 0.18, 14.1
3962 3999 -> 0.75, 14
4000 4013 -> 0.97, 13.3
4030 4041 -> 1.04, 13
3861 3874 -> -1.33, 15.7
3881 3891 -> 0.42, 13.7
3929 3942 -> 0.19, 14.1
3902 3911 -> 0.08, 14.1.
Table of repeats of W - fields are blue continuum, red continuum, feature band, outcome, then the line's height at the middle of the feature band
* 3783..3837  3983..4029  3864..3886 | -0.070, 13.8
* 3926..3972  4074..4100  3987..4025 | 0.082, 14.4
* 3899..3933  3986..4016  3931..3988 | -0.027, 13.8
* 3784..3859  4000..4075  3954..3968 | -0.109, 13.8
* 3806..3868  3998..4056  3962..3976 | -0.120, 13.6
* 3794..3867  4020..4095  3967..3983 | -0.021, 13.9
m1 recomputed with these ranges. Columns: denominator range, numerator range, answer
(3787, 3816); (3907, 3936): 1.07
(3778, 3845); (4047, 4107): 1.15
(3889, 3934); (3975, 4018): 0.98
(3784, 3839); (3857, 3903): 1.07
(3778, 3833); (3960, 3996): 1.09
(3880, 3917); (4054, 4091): 1.10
